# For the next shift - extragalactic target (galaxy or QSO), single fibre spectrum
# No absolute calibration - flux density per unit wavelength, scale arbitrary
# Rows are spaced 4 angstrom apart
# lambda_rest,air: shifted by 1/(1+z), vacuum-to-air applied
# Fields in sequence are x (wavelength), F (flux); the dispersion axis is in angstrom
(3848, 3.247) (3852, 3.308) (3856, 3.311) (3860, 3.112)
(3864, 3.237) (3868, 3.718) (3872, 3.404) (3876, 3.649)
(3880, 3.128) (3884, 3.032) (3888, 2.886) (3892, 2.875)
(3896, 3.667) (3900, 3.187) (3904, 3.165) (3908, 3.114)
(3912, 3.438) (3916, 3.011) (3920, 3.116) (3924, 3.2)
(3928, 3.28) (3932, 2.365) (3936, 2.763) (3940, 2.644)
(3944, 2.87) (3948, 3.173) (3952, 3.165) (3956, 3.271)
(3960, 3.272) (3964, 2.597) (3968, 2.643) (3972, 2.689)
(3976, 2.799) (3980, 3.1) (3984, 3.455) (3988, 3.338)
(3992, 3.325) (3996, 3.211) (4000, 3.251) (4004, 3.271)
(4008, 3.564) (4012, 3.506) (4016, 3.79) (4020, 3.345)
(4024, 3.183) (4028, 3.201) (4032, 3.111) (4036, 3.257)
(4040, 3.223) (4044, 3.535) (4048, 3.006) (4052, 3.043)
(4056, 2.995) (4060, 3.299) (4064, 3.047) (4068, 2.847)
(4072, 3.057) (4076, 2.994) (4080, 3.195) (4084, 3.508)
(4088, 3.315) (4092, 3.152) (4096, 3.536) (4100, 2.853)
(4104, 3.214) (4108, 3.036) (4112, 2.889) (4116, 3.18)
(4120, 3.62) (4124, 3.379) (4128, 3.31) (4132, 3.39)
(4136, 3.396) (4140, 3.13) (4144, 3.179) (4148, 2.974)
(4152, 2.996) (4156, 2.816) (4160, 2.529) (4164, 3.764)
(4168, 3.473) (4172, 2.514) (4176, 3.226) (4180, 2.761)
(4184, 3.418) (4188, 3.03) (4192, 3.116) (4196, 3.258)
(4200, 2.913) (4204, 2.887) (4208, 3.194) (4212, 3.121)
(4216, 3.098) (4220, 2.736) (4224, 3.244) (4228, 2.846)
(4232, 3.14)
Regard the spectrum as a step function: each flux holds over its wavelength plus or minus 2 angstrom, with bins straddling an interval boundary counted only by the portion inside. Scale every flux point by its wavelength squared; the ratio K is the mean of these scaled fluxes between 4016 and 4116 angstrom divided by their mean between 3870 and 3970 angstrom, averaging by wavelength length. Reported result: 1.11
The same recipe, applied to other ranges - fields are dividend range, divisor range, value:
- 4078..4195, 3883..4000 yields 1.14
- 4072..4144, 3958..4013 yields 1.09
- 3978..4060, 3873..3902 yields 1.09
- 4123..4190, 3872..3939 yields 1.14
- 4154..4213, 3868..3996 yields 1.12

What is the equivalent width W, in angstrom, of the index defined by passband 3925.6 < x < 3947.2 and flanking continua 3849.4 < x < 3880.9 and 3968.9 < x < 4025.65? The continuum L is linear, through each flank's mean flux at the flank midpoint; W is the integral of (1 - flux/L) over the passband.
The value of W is 3.2 angstrom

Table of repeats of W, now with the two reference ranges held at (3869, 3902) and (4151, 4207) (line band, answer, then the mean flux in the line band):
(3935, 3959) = 1.5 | 3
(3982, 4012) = -1.7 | 3.36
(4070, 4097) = -1.1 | 3.24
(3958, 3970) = 1.3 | 2.84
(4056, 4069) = 0.2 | 3.07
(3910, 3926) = 0.2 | 3.19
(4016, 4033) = -0.7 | 3.28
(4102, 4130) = -1.3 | 3.23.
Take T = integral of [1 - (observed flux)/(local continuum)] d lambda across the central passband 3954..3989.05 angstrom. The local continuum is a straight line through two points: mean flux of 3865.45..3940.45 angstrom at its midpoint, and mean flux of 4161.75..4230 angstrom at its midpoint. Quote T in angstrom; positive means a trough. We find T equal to 1.4 angstrom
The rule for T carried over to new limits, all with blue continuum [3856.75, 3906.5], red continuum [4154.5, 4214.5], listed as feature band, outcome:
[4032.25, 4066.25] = -0.18 angstrom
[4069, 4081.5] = 0.31 angstrom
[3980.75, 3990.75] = -0.51 angstrom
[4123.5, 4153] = -1.14 angstrom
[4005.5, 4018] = -1.69 angstrom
